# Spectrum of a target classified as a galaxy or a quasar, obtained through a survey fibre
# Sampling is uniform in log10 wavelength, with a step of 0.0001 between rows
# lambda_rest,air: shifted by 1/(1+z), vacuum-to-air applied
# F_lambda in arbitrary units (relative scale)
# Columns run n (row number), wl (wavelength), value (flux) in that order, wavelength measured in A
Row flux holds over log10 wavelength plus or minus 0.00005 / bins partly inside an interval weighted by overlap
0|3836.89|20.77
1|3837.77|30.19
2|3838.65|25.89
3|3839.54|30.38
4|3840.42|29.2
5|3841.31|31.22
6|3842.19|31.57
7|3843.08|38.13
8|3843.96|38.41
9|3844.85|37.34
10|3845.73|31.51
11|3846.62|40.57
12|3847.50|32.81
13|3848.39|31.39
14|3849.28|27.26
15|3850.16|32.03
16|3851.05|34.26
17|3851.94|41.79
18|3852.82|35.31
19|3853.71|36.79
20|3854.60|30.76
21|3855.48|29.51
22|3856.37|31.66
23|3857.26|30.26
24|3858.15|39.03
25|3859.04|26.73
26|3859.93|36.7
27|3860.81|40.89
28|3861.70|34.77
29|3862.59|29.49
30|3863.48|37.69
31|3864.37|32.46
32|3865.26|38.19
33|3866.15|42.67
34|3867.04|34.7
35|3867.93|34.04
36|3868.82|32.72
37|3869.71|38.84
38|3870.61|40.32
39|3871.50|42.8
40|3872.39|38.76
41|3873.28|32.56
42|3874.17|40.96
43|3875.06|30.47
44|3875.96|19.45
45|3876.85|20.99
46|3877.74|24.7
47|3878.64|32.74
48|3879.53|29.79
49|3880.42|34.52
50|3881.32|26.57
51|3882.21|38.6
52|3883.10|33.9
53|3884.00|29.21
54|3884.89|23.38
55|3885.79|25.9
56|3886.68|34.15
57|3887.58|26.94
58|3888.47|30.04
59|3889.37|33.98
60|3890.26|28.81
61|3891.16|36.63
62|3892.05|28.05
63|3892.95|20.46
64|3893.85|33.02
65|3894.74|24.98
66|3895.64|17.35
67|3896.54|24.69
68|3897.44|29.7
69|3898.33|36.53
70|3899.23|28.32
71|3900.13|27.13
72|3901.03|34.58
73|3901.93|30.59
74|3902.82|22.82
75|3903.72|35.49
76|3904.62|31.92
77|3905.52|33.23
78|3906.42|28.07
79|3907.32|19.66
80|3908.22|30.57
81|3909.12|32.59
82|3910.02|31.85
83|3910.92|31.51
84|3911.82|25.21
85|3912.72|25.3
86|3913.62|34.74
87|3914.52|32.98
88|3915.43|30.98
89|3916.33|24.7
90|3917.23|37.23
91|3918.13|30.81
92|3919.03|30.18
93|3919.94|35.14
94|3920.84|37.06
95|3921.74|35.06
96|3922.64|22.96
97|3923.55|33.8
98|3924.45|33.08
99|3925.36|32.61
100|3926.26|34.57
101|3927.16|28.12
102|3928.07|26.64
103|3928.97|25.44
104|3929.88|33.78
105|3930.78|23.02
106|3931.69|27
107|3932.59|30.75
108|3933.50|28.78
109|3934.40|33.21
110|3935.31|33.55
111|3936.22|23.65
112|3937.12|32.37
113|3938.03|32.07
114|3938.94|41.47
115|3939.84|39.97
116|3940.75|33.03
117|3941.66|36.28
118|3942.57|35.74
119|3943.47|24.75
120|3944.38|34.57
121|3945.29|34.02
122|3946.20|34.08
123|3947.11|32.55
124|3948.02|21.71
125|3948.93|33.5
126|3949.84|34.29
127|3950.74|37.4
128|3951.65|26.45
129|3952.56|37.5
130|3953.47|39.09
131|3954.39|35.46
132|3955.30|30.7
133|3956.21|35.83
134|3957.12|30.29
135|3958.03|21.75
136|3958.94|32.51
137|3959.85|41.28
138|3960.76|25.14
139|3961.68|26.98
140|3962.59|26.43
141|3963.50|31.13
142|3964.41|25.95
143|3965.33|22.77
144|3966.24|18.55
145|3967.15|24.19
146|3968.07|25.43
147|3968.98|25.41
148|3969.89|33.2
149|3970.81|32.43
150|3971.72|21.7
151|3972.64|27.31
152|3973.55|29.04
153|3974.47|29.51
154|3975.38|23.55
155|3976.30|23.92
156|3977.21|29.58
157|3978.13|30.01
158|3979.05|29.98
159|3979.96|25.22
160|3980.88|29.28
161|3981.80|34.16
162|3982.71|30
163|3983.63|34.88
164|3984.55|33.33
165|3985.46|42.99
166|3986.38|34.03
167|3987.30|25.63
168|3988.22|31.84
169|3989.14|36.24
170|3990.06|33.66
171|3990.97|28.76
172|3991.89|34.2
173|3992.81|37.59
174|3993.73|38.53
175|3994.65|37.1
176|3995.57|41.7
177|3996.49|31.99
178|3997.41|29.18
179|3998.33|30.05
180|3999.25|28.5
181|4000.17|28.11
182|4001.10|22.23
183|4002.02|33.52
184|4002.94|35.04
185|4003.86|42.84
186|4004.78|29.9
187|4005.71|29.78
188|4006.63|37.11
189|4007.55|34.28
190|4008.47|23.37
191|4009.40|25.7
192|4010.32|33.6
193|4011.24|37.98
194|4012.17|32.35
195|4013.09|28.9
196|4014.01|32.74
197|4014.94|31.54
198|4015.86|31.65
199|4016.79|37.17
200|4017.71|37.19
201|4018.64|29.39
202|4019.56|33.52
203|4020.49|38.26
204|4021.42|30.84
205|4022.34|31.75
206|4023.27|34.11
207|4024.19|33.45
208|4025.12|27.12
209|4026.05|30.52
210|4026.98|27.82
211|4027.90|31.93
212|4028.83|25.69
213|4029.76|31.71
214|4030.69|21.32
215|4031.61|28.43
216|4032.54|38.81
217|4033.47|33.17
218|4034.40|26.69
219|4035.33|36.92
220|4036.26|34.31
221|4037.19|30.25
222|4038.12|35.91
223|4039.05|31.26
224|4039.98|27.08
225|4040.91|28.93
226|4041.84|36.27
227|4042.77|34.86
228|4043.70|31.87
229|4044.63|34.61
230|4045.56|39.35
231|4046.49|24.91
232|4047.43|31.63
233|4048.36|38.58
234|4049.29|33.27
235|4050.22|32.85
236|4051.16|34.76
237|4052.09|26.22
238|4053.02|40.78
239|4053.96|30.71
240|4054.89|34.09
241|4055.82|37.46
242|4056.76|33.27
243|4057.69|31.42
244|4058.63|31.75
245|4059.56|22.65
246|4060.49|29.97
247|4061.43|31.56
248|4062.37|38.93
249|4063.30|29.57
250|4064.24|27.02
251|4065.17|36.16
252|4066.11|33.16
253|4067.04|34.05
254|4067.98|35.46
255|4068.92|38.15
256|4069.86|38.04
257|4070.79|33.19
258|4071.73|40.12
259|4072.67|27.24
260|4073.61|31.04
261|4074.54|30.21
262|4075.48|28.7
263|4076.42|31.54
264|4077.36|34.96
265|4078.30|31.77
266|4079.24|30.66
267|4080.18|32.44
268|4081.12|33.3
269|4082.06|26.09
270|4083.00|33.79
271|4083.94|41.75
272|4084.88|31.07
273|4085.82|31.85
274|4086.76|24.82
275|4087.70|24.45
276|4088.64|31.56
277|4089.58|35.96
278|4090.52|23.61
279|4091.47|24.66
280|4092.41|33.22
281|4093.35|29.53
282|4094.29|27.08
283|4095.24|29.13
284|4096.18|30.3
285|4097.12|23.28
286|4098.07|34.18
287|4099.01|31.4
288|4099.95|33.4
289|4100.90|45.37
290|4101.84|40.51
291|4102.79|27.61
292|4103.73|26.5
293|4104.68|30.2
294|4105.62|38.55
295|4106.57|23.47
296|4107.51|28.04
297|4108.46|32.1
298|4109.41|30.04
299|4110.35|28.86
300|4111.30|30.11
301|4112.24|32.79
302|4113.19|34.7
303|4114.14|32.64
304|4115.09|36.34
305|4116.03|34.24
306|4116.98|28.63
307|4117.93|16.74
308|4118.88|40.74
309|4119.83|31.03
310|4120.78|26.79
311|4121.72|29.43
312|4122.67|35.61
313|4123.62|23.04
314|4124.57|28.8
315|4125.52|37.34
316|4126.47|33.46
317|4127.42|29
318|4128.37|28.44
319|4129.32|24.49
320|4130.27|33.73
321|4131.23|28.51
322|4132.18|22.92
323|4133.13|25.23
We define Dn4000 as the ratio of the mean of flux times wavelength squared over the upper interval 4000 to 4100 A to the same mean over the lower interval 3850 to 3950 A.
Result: 1.09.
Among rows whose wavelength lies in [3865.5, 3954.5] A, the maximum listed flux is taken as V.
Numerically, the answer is 42.8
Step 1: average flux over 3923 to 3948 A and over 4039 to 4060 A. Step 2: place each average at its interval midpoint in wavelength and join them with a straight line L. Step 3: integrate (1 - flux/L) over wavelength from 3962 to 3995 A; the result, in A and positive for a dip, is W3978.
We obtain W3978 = 2.1 A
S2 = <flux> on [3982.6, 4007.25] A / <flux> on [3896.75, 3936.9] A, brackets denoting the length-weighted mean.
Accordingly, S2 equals 1.10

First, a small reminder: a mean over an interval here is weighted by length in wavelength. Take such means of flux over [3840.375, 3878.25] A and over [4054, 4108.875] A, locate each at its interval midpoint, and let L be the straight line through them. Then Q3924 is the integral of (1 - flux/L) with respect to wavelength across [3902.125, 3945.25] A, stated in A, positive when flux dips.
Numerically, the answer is 3.0 A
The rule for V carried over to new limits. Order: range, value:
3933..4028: 42.99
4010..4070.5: 40.78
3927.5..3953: 41.47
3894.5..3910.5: 36.53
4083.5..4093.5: 41.75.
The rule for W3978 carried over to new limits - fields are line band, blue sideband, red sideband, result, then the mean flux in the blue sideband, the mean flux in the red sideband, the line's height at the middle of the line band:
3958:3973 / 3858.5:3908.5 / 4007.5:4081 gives 2.1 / 31.3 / 32.3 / 31.8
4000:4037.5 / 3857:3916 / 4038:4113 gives 0.0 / 31.3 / 32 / 31.8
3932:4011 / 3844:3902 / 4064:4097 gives 1.7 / 32.3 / 31.5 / 31.9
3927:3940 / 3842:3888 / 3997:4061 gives 0.9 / 33.4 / 31.9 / 32.8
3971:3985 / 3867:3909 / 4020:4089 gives 1.1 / 30.5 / 32.2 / 31.4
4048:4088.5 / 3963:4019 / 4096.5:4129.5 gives -1.9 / 30.9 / 31.1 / 31.1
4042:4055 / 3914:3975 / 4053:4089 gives -0.6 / 30.7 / 32.3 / 32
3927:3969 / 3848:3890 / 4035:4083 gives 2.9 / 33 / 32.7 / 32.9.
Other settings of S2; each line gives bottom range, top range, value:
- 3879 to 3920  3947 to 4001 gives 1.03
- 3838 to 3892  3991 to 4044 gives 0.98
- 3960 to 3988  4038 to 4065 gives 1.14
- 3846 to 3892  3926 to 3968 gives 0.93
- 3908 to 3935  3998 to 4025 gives 1.05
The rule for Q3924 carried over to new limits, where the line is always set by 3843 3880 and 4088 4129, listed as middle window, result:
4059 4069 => -0.2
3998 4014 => 0.4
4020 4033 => 0.4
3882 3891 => 0.9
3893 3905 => 1.7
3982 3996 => -1.0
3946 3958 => 0.1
